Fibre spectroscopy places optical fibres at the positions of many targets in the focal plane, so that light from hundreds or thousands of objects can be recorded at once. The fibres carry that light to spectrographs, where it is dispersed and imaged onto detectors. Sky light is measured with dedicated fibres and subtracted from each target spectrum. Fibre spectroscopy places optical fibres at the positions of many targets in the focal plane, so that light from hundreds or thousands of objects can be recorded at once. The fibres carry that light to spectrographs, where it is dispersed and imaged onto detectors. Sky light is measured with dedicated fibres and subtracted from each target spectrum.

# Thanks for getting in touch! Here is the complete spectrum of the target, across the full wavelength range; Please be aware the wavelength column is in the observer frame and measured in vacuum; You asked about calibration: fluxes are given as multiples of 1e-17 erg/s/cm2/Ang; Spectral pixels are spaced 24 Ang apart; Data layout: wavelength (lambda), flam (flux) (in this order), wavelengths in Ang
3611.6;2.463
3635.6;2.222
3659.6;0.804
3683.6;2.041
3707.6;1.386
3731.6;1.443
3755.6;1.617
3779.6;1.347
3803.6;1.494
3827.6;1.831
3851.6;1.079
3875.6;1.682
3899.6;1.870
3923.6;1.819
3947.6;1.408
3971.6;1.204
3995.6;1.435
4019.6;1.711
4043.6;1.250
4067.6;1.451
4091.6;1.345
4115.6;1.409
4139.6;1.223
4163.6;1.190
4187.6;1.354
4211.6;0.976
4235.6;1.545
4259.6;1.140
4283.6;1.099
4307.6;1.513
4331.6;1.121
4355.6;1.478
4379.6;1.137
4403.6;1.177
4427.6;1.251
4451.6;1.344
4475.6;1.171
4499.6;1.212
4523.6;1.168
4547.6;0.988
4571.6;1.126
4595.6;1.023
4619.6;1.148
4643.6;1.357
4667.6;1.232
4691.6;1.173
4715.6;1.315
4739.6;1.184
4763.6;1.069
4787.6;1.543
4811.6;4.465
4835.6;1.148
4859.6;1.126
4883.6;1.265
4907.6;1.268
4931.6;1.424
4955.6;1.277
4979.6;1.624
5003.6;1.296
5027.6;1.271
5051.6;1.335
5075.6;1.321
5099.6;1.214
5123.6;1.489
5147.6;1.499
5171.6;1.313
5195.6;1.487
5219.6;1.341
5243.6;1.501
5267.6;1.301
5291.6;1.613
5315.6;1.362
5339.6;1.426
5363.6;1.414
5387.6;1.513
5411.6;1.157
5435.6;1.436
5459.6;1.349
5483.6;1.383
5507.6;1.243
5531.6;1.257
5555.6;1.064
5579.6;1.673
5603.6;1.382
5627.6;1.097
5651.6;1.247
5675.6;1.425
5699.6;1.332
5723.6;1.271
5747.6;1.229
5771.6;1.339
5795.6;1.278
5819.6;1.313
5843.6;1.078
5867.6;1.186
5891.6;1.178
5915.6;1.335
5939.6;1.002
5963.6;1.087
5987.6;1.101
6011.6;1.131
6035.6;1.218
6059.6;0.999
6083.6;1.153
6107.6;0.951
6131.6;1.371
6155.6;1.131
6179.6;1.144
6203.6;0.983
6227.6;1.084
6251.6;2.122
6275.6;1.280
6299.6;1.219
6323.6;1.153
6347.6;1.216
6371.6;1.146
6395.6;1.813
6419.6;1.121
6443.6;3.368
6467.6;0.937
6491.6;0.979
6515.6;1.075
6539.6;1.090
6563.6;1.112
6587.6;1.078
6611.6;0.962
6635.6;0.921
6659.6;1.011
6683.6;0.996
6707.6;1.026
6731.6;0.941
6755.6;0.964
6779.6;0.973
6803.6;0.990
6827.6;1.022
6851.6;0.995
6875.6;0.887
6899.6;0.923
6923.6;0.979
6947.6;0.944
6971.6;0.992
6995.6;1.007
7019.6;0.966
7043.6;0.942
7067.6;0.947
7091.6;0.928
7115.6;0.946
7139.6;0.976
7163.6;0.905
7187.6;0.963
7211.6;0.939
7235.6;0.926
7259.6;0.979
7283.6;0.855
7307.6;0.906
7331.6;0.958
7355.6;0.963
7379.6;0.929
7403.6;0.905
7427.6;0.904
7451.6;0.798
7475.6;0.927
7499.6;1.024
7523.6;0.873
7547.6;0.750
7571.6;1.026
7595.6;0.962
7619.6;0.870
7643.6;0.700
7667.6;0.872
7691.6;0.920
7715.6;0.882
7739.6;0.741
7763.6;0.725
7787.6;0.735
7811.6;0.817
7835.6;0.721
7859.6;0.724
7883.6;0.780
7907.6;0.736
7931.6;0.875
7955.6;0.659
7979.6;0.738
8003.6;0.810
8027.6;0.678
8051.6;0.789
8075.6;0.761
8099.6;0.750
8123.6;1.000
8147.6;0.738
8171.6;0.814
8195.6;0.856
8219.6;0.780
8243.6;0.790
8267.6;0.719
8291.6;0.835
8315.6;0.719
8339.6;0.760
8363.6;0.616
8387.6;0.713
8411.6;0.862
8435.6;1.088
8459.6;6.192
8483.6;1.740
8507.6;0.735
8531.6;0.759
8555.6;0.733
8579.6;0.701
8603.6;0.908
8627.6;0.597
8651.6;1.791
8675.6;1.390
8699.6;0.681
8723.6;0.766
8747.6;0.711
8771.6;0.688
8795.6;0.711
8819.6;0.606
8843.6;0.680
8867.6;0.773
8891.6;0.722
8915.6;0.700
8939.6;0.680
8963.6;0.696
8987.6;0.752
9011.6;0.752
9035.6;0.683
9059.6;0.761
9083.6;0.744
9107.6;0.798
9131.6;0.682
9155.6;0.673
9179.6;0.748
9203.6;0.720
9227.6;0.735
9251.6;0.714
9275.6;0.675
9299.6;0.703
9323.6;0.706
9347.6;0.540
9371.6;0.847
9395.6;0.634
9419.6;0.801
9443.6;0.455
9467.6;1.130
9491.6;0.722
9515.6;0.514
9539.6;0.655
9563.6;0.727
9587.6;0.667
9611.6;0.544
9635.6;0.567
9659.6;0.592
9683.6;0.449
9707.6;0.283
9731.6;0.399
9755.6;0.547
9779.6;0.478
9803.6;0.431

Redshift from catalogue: 0.288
